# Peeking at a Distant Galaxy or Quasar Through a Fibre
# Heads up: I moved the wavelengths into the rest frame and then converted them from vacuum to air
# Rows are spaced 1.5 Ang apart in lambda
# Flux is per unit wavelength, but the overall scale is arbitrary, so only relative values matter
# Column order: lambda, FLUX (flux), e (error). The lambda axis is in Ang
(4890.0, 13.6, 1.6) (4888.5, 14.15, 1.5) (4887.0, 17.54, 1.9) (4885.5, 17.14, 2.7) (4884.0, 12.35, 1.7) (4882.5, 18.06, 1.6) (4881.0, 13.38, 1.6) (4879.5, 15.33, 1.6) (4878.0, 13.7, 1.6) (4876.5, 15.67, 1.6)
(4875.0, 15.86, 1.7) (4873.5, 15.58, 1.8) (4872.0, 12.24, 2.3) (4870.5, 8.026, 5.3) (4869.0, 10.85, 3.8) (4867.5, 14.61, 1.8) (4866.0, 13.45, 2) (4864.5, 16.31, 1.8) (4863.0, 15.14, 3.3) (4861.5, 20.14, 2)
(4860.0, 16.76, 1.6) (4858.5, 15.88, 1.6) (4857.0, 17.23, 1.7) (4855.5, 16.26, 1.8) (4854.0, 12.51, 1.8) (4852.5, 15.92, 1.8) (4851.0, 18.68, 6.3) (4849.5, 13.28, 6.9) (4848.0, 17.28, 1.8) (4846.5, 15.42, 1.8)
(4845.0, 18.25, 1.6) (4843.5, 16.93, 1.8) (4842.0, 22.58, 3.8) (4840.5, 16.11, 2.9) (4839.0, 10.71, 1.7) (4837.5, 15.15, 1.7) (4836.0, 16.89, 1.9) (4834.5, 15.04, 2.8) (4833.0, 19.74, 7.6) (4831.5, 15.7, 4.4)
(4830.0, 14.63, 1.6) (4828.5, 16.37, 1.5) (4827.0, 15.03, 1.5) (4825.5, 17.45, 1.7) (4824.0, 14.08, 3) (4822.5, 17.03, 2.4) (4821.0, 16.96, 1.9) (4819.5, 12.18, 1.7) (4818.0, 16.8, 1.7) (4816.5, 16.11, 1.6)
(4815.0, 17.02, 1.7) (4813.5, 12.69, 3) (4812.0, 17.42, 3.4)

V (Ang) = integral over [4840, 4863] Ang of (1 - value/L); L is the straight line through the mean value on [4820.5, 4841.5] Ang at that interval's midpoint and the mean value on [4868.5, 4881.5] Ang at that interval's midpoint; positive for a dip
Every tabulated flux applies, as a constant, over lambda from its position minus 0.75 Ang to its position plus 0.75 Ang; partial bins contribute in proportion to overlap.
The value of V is -3.3 Ang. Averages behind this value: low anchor 15.8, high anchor 13.5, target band 16.8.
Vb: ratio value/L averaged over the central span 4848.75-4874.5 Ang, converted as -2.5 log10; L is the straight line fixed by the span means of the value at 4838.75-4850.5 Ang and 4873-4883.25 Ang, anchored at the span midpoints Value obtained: 0.08 mag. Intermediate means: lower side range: 16.6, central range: 14.9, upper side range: 15.4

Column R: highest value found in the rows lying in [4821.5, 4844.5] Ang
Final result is 22.58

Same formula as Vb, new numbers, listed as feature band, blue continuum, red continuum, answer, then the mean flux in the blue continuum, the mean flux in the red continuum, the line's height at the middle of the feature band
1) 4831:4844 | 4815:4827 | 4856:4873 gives -0.08 mag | 15.8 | 14.6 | 15.4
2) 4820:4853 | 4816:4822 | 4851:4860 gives -0.04 mag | 15.6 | 15.9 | 15.7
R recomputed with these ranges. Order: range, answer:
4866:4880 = 15.86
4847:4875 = 20.14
